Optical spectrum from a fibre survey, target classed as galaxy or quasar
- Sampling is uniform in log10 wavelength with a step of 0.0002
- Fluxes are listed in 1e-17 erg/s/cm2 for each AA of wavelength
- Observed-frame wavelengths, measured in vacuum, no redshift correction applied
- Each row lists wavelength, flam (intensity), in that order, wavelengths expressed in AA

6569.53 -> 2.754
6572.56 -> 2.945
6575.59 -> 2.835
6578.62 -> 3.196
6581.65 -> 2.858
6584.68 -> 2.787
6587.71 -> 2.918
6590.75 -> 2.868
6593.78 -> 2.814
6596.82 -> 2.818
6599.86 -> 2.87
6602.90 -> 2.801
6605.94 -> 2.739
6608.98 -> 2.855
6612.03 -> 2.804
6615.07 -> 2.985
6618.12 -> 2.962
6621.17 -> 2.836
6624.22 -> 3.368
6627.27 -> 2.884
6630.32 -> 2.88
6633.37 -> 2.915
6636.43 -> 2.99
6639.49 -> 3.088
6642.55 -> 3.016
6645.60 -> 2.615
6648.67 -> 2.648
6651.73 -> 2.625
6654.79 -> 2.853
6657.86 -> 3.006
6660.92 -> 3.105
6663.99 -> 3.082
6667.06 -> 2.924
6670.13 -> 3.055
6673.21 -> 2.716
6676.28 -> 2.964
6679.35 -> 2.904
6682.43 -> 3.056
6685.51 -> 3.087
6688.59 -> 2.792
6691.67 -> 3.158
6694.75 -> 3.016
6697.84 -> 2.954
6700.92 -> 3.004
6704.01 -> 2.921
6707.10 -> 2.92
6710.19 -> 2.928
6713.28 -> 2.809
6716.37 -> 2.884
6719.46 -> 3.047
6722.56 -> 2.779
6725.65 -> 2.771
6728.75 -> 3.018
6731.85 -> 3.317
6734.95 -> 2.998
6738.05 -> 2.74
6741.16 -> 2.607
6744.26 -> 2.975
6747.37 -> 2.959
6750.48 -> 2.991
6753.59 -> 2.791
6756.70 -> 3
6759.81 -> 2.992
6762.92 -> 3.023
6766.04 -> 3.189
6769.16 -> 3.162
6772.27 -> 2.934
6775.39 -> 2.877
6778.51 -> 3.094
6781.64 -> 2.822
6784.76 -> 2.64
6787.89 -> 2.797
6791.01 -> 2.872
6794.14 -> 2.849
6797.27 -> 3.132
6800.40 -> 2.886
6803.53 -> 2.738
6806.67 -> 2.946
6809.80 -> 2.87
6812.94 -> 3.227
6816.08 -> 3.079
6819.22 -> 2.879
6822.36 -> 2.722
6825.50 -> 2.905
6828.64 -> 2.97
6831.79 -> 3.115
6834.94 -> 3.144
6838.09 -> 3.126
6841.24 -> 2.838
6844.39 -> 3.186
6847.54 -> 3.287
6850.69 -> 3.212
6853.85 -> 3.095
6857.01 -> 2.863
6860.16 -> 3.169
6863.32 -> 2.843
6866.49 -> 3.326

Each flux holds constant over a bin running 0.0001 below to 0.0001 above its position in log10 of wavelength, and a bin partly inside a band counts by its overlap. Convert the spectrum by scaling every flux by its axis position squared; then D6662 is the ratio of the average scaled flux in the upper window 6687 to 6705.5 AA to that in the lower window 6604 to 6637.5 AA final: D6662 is 1.0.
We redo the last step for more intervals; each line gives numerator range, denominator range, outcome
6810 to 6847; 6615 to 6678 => 1.09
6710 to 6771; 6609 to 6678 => 1.04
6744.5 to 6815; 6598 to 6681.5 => 1.06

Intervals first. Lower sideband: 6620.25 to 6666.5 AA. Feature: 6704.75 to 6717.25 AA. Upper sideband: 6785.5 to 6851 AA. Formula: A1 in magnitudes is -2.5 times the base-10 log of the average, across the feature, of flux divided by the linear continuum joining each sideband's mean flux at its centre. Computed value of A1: 0.02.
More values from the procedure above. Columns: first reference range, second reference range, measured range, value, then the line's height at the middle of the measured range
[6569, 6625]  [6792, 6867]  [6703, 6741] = 0.01 mag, 2.96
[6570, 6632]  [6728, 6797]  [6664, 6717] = -0.01 mag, 2.92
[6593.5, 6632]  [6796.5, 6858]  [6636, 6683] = 0.00 mag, 2.92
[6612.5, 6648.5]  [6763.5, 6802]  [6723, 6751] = 0.01 mag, 2.94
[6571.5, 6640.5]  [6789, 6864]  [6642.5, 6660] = 0.05 mag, 2.93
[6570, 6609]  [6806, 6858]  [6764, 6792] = 0.02 mag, 2.99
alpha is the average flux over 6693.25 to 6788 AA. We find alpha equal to 2.94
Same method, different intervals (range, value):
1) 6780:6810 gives 2.85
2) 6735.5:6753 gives 2.86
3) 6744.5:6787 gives 2.96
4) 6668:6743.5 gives 2.94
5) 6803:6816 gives 2.98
